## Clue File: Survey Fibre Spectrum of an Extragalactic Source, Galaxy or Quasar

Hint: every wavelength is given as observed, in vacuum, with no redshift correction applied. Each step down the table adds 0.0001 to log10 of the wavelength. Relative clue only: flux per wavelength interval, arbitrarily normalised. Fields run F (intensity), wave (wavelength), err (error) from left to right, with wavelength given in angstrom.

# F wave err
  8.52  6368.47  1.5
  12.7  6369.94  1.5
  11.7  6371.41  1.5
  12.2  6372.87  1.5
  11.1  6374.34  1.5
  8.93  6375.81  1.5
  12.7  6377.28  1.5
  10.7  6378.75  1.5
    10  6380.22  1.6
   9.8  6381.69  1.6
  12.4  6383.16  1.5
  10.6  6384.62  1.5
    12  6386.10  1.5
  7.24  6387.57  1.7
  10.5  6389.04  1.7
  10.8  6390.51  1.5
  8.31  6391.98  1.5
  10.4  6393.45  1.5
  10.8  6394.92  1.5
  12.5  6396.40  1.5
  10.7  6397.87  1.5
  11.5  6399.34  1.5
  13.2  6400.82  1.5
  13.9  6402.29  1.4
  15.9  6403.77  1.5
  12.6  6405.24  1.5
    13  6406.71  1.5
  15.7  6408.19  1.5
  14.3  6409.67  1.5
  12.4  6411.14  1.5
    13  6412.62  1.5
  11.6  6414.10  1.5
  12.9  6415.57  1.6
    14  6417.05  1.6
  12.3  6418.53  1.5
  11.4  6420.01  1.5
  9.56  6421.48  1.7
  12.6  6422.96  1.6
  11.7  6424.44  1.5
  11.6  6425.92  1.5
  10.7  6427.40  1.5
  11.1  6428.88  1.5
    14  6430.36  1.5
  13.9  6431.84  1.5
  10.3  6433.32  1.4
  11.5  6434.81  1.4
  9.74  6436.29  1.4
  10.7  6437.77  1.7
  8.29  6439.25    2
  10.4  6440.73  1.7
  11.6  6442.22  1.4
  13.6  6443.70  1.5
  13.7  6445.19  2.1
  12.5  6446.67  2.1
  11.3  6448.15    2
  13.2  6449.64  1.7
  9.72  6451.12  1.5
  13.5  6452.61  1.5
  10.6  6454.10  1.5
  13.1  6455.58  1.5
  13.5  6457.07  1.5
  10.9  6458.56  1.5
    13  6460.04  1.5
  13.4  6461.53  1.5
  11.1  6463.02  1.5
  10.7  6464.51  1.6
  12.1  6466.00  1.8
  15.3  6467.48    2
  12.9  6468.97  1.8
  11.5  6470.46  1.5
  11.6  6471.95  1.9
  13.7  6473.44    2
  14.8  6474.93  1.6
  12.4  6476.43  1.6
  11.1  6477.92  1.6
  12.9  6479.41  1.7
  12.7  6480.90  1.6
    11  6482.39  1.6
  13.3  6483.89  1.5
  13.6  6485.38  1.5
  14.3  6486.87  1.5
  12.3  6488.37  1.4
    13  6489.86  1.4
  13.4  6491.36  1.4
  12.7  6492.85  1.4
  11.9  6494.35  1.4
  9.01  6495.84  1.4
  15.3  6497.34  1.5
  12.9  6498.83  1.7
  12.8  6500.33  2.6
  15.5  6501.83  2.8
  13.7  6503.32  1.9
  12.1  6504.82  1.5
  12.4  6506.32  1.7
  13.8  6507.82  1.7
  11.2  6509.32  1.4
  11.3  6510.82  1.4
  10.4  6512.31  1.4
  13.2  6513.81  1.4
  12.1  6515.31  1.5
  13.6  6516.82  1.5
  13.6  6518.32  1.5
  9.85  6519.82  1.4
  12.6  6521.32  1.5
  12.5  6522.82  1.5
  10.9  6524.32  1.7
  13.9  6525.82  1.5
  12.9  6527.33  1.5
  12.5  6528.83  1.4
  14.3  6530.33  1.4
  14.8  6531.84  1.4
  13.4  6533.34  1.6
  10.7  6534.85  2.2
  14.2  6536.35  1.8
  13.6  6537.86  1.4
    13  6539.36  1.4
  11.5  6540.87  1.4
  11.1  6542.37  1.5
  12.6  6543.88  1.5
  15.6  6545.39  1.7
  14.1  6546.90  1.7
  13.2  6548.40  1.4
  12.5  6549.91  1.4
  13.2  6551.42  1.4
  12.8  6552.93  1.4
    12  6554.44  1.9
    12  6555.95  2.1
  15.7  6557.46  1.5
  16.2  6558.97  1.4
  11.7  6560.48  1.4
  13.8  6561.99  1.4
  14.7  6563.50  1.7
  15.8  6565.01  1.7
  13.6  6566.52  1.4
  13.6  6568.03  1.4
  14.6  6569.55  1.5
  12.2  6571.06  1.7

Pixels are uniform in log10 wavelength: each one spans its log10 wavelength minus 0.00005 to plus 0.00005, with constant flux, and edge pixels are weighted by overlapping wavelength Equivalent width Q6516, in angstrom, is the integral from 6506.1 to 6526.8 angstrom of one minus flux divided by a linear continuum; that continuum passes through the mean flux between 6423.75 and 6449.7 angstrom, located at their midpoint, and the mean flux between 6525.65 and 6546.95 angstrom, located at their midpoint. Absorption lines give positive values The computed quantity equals 1.0 angstrom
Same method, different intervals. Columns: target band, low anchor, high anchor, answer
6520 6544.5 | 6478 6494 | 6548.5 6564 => 0.9 angstrom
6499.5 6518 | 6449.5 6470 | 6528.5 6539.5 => 0.4 angstrom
